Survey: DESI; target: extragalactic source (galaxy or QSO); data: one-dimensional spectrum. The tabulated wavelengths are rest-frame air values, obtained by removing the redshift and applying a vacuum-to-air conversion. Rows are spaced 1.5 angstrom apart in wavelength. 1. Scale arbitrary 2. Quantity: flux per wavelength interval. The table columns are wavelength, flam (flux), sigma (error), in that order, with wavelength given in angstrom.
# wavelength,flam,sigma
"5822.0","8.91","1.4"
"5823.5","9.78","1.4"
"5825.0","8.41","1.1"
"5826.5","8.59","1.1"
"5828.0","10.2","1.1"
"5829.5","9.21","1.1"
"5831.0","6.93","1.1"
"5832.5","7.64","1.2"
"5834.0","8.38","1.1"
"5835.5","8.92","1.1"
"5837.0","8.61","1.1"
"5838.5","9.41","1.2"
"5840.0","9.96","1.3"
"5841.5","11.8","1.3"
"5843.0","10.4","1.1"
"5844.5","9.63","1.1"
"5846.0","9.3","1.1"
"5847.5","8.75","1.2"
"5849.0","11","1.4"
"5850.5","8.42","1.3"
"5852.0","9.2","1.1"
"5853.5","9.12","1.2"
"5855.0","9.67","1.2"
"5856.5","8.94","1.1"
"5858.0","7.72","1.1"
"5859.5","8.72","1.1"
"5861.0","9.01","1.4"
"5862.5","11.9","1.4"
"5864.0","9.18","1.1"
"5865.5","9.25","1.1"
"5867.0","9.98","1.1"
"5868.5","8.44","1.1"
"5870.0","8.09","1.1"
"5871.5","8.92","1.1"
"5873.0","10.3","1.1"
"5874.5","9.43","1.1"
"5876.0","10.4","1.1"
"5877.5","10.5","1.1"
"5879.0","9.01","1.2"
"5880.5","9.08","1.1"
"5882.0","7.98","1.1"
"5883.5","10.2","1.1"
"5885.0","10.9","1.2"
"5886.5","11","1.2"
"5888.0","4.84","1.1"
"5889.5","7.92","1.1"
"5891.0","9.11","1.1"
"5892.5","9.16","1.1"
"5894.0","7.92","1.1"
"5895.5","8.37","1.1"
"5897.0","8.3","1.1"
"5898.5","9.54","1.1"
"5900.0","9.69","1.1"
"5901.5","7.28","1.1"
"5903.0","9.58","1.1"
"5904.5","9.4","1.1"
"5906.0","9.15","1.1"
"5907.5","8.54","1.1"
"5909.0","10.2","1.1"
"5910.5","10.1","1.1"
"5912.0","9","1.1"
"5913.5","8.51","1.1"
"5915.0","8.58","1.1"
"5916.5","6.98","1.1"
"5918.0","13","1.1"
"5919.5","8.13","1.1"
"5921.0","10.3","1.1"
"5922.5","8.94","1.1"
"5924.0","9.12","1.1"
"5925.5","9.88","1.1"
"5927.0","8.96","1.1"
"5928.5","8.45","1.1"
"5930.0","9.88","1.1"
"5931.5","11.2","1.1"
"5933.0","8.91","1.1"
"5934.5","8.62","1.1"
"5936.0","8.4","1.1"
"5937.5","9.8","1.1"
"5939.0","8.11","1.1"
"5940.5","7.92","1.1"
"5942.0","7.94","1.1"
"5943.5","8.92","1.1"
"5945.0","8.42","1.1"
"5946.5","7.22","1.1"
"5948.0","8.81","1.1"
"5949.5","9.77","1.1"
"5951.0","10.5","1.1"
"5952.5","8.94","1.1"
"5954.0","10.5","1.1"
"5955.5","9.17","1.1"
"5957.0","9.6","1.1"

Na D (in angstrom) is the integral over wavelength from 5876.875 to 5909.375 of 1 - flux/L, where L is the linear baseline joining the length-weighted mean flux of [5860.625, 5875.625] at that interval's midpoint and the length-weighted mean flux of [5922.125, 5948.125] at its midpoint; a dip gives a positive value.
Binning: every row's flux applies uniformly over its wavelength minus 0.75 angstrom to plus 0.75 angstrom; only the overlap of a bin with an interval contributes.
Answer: 1.01 angstrom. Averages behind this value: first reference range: 9.48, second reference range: 8.86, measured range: 8.97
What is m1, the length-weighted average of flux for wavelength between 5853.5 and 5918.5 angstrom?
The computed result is 9.14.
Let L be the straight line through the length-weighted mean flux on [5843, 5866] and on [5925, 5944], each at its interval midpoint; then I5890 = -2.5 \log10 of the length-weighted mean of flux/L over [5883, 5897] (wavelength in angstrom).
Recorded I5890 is 0.05 mag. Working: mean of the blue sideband 9.36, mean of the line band 8.77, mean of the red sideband 8.99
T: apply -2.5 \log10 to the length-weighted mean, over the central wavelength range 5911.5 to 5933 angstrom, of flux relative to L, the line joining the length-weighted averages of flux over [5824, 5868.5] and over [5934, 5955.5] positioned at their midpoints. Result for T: -0.05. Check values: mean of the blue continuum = 9.24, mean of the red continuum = 8.86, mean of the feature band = 9.34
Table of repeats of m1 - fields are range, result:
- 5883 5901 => 8.87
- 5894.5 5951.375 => 9.05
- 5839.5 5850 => 10.1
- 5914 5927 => 9.33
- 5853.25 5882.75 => 9.28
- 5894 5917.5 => 8.89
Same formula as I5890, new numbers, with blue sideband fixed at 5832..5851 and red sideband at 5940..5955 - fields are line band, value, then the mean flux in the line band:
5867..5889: 0.00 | 9.23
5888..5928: 0.02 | 8.98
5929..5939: -0.04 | 9.34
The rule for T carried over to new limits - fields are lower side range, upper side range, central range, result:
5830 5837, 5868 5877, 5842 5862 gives -0.076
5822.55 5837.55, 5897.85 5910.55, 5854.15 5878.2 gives -0.054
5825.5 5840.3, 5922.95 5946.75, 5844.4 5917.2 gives -0.035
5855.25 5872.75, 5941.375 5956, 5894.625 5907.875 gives 0.027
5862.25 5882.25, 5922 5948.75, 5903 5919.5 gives -0.026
